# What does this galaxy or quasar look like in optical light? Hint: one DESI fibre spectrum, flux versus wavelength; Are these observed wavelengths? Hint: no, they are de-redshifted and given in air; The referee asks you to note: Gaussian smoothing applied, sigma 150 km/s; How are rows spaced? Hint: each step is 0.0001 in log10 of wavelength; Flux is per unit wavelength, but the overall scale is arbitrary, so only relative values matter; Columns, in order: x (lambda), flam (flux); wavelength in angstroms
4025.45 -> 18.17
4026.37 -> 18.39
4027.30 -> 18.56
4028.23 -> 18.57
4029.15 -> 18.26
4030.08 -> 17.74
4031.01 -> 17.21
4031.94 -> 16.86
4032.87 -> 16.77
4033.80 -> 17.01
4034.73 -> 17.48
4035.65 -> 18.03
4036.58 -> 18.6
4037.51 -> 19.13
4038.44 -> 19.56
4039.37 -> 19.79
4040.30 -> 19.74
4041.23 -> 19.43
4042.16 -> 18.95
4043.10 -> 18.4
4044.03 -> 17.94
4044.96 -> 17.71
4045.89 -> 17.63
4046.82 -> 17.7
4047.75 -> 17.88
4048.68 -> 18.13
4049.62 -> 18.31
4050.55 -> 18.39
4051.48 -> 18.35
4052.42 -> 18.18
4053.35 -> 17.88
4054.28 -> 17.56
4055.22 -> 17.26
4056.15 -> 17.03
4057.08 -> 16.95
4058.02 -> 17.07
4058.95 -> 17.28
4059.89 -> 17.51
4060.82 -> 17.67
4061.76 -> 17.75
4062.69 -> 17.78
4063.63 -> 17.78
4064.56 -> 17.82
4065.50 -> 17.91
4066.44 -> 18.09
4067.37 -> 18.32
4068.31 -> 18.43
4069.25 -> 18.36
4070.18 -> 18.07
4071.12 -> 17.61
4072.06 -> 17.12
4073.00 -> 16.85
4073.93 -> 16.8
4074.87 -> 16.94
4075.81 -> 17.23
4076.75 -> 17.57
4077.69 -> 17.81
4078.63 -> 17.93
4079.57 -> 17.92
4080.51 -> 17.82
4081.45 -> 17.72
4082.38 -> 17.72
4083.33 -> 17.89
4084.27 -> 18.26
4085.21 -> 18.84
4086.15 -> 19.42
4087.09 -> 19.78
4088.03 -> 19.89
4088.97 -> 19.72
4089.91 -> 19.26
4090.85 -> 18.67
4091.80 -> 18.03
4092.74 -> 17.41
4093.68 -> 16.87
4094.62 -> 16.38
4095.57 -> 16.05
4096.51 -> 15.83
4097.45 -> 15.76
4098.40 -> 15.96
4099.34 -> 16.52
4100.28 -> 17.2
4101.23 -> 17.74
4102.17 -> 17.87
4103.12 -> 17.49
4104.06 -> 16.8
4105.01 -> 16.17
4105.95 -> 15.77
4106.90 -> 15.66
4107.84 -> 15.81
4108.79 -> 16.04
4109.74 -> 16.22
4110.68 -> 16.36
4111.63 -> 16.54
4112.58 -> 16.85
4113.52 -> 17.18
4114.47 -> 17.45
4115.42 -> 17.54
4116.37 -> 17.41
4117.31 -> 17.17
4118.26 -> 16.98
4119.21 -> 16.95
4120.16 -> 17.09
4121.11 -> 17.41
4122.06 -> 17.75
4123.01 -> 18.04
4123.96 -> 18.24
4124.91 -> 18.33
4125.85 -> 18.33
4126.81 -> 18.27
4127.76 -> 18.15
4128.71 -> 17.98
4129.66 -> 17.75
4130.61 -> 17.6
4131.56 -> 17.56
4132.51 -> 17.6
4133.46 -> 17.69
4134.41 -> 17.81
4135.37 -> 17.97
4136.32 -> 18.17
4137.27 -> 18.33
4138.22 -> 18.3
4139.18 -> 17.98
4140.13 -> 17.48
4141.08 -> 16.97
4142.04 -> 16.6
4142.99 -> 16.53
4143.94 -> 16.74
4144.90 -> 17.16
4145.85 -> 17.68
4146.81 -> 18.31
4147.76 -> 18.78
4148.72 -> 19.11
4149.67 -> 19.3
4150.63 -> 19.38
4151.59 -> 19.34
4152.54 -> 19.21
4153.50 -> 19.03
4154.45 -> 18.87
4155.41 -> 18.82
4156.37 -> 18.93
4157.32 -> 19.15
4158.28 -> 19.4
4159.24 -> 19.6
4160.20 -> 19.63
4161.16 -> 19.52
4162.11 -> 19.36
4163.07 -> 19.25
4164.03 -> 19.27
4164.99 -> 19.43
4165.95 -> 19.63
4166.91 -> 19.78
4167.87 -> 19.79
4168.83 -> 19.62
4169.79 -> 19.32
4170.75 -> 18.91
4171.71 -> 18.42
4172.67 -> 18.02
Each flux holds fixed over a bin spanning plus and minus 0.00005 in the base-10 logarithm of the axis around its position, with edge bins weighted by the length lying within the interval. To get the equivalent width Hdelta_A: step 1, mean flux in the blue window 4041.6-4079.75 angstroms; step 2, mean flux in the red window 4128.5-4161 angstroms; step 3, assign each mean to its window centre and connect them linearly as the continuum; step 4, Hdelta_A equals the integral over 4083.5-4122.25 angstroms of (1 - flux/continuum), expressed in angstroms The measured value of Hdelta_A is 1.6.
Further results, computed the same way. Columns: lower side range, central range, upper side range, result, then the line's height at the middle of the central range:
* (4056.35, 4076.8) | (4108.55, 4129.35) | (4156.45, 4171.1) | 1.3 angstroms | 18.6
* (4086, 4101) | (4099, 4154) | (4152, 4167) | 2.7 angstroms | 18.5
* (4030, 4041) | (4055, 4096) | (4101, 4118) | -1.0 angstroms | 17.4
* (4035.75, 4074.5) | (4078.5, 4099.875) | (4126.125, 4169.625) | 0.5 angstroms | 18.2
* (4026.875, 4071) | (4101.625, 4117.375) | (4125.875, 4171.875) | 1.4 angstroms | 18.3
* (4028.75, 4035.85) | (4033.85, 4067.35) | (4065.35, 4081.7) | -1.0 angstroms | 17.5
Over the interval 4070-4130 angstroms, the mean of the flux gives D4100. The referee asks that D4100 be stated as 17.4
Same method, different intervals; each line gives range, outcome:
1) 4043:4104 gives 17.7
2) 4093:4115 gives 16.6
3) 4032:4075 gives 17.9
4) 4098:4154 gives 17.5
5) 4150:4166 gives 19.3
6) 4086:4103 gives 17.6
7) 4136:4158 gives 18.3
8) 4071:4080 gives 17.4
